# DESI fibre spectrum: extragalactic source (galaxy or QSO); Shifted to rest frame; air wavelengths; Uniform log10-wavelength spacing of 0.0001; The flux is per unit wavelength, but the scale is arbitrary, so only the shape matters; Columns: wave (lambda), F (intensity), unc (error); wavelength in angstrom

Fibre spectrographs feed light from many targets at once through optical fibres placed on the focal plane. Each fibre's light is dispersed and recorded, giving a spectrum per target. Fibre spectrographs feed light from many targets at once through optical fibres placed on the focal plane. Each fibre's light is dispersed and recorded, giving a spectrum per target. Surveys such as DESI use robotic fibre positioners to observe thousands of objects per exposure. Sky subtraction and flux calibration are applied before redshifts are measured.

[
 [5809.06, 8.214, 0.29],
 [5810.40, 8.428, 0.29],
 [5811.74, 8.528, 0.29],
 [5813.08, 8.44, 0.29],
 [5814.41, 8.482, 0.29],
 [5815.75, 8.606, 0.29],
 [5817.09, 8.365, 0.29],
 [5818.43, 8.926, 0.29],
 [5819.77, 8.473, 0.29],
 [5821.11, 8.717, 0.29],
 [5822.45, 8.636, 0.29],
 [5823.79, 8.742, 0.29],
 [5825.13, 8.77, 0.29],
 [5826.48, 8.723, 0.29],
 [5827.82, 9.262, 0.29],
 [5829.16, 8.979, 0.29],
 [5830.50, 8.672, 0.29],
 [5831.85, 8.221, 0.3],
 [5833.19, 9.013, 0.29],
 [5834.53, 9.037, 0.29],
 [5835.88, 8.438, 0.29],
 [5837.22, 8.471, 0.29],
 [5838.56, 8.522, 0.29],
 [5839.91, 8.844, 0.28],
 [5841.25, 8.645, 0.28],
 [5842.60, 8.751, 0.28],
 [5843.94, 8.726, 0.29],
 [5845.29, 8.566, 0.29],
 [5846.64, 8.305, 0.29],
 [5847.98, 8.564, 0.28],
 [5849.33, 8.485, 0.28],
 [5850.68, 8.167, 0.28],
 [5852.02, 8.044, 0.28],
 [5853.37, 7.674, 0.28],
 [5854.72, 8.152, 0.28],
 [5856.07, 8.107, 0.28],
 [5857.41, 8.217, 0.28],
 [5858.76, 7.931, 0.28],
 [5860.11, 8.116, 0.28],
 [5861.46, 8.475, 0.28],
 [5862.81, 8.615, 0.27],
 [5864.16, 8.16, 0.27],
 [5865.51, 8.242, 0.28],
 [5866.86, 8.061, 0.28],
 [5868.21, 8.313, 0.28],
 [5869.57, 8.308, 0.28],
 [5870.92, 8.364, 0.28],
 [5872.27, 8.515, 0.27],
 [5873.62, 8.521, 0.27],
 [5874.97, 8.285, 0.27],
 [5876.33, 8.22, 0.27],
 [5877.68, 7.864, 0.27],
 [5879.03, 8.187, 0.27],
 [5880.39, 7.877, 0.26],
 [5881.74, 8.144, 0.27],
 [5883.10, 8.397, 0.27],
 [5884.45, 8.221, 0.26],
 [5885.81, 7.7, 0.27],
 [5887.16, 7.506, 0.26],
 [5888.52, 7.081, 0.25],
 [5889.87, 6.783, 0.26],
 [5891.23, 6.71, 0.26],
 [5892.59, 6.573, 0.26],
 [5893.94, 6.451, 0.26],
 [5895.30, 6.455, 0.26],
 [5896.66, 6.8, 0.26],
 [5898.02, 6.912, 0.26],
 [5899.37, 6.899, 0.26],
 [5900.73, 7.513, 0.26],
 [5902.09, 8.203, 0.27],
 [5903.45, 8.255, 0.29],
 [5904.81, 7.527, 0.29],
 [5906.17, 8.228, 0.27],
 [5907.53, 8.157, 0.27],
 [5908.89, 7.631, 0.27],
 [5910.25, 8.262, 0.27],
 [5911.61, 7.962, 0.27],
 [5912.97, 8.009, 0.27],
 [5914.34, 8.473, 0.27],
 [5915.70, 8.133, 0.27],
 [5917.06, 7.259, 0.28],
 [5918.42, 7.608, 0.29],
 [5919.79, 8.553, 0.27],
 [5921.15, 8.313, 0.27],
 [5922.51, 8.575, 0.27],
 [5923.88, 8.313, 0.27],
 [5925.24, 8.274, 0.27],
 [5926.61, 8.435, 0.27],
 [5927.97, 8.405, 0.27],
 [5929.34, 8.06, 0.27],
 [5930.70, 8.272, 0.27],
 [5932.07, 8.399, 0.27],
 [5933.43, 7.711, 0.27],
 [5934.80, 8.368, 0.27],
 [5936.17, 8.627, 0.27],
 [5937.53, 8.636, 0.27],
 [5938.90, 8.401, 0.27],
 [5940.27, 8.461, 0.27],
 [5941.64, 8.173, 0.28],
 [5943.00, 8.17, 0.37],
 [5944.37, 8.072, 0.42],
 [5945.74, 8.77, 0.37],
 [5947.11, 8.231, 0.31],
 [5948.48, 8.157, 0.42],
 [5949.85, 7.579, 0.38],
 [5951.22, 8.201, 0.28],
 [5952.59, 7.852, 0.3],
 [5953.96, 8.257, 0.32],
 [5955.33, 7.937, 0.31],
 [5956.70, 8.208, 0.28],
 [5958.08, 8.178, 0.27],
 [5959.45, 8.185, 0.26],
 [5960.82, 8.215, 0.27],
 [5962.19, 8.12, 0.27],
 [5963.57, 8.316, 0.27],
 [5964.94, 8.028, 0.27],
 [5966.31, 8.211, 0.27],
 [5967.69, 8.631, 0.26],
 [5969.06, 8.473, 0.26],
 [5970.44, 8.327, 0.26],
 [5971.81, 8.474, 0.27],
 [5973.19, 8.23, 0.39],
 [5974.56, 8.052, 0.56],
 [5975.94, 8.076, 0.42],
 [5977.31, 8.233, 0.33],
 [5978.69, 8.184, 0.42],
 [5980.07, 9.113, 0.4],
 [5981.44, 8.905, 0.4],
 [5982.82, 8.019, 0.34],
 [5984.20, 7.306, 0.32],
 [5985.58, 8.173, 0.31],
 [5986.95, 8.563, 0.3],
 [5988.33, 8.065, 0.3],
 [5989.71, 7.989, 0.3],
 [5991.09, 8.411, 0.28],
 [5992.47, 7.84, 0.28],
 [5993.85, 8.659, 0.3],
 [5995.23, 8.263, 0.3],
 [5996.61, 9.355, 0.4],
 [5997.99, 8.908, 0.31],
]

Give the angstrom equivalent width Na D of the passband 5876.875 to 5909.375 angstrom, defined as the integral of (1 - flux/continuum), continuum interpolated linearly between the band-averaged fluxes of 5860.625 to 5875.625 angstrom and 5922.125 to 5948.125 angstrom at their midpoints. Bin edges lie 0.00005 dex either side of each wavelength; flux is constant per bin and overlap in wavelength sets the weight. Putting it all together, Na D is 3.3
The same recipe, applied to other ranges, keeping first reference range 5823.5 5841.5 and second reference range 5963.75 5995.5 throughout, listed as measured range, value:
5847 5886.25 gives 1.93 angstrom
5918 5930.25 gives 0.22 angstrom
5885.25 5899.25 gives 2.72 angstrom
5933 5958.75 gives 0.51 angstrom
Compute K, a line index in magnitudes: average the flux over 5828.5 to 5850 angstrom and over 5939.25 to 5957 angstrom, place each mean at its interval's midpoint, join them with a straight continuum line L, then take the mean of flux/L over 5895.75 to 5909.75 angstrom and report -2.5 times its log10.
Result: 0.103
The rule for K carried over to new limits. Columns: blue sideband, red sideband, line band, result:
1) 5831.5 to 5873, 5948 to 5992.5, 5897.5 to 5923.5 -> 0.049 mag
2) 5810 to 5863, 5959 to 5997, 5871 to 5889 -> 0.051 mag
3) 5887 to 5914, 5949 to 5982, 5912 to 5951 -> -0.057 mag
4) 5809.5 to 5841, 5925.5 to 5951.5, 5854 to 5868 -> 0.042 mag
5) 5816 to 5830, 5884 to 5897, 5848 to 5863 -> -0.037 mag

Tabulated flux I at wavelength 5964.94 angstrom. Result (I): 8.028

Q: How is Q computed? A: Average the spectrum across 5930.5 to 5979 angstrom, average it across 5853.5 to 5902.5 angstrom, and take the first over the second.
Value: 1.06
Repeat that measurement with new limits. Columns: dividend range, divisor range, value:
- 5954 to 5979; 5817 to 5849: 0.95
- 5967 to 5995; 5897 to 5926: 1.04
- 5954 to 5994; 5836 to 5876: 0.99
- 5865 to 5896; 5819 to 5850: 0.90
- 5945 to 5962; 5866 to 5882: 0.99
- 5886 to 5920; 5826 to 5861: 0.88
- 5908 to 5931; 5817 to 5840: 0.93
